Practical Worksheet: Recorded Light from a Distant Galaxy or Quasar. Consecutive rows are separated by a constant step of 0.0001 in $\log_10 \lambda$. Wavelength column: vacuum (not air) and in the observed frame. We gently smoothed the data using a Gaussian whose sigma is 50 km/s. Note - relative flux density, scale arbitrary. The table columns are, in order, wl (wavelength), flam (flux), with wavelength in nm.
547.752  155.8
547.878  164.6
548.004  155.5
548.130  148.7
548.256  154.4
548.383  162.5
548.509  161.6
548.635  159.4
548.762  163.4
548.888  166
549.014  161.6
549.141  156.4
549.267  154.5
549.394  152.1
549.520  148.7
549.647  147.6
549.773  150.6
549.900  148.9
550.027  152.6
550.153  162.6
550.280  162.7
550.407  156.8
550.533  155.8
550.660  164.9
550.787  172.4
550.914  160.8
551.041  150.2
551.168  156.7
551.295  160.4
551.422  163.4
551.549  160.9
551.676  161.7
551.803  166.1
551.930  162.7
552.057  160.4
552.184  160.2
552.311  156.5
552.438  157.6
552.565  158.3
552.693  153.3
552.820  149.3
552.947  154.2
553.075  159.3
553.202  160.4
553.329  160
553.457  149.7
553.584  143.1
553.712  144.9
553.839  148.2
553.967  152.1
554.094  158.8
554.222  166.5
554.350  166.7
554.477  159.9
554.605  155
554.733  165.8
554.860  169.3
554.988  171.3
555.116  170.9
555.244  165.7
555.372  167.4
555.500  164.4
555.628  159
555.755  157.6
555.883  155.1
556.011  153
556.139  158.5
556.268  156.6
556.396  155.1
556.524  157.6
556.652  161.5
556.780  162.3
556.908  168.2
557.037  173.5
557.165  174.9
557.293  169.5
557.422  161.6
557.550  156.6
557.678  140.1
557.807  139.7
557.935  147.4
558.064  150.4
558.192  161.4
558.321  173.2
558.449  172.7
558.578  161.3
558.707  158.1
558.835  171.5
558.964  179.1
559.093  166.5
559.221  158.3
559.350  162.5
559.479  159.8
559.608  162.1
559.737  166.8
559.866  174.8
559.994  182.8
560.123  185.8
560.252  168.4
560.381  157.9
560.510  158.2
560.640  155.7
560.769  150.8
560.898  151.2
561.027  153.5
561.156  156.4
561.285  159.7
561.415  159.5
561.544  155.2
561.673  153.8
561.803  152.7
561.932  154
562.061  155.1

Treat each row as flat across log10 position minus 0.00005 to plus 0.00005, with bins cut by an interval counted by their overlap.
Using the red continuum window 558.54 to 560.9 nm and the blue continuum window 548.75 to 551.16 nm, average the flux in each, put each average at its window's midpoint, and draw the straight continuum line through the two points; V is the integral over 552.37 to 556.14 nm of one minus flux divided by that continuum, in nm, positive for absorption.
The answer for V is 0.05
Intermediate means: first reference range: 157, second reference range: 165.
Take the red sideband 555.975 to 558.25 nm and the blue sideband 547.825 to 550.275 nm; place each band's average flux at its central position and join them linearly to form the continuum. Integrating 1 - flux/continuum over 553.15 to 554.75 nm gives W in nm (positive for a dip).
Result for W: 0.02 nm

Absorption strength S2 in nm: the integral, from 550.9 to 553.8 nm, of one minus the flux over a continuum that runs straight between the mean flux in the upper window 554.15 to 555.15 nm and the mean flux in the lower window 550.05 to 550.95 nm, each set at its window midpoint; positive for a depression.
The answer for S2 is 0.12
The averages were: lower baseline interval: 162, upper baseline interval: 165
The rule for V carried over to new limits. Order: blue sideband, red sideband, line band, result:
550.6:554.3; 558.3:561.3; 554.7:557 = -0.02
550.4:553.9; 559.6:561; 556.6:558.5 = 0.02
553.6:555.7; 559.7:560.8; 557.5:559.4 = 0.06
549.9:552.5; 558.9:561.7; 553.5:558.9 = 0.05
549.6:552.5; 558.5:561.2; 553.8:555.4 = -0.02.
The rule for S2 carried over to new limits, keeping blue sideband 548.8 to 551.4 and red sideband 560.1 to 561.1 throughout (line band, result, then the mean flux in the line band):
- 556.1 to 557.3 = -0.04 nm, 164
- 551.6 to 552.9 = -0.01 nm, 159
